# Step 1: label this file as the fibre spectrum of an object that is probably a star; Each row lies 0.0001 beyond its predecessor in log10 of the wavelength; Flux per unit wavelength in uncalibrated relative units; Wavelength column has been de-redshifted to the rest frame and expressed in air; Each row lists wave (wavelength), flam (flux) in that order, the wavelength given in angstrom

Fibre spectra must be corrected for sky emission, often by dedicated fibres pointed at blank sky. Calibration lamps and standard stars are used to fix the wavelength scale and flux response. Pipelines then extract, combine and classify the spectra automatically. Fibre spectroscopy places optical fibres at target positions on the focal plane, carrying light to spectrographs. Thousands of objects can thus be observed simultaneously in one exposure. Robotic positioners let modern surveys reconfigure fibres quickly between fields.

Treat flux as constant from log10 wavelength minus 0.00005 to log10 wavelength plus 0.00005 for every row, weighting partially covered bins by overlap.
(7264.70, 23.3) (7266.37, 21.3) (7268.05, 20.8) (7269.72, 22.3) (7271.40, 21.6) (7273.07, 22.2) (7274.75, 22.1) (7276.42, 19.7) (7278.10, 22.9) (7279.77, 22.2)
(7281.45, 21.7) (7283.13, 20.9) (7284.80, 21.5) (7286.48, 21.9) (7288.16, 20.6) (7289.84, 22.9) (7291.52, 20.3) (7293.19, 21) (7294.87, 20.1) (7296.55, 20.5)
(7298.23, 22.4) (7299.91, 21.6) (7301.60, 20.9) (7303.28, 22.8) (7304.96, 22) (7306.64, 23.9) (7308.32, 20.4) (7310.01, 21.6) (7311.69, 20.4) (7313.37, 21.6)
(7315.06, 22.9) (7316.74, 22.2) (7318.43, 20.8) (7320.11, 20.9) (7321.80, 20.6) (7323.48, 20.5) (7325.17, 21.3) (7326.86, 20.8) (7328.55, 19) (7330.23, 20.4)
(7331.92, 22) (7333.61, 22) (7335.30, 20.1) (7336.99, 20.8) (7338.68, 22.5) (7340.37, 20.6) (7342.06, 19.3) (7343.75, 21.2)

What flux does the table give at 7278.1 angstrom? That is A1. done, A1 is 22.9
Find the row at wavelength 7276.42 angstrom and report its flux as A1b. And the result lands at 19.7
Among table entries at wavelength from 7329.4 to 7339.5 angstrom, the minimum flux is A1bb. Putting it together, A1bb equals 20.1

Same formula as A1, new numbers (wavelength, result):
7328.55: 19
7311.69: 20.4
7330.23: 20.4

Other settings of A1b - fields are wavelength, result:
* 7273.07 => 22.2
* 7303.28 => 22.8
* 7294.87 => 20.1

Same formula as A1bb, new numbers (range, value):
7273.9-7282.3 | 19.7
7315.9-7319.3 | 20.8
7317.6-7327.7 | 20.5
